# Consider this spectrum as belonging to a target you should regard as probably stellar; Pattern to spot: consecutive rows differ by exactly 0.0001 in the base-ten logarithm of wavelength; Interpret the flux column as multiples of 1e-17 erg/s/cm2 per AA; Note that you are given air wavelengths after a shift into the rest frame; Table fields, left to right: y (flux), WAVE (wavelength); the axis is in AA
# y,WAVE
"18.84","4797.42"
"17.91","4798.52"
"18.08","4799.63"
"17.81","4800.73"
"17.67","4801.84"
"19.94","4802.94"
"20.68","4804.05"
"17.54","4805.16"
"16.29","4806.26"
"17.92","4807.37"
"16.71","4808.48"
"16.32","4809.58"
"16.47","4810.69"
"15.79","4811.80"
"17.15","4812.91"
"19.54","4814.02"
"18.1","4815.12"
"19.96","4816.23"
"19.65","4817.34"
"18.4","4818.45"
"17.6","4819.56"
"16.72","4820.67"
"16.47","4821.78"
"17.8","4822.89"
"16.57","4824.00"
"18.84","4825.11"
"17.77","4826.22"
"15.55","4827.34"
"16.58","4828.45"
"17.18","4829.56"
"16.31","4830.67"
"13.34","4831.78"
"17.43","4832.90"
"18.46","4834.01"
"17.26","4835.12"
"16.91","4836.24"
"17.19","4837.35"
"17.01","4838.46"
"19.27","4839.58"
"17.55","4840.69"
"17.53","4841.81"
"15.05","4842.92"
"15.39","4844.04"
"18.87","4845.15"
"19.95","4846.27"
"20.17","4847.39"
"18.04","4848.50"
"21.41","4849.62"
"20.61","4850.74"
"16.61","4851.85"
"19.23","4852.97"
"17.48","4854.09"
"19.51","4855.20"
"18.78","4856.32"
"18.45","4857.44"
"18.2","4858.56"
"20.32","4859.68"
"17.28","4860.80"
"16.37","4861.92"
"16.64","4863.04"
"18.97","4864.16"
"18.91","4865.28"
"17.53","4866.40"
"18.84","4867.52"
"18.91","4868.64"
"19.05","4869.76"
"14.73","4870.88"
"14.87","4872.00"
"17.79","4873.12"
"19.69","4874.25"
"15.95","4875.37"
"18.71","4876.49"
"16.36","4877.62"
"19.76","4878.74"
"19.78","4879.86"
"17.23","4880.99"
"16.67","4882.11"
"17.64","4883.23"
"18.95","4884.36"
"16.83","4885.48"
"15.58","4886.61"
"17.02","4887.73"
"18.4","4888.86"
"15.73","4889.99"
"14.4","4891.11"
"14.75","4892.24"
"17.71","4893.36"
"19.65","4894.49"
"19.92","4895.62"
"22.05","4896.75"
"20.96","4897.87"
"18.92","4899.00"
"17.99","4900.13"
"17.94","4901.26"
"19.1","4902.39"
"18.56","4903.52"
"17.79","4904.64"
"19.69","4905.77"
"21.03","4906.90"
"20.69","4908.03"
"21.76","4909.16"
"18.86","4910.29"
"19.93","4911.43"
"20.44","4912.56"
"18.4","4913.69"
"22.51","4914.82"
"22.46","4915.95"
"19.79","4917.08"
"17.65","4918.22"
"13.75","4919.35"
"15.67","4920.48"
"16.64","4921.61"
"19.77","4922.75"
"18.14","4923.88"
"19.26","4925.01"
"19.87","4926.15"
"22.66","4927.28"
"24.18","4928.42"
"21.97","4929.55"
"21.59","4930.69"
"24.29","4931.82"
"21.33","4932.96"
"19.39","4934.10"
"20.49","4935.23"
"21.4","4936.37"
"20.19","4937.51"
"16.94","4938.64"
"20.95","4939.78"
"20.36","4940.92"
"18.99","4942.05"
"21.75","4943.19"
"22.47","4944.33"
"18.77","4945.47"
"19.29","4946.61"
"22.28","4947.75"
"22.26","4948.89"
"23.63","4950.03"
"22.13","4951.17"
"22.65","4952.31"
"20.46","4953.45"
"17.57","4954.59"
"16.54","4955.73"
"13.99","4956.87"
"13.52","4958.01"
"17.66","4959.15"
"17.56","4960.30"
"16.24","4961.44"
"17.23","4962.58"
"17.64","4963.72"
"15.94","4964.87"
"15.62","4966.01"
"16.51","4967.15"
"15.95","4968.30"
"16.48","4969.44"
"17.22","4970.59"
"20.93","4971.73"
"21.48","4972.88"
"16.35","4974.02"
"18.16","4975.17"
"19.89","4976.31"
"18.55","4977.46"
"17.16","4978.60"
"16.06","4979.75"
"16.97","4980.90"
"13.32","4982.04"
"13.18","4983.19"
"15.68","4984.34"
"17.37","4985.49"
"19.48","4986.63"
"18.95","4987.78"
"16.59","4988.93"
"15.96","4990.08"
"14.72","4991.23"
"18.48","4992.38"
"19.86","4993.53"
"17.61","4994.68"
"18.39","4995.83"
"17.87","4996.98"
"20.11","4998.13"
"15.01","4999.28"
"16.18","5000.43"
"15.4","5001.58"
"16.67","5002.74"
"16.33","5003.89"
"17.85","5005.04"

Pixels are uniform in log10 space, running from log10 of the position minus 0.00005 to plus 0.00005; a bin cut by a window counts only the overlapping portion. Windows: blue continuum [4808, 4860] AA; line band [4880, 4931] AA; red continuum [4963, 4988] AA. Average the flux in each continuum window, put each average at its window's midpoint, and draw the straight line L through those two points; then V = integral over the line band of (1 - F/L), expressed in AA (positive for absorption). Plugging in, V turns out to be -4.1 AA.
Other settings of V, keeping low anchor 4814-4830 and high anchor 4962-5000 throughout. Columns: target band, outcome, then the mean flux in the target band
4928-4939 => -2.39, 21.2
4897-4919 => -2.76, 19.7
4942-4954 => -2.80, 21.4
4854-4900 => -0.94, 17.9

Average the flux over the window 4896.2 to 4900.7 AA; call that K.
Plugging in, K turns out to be 20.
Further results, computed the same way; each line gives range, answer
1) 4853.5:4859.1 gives 18.5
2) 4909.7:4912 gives 19.4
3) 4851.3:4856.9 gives 18.3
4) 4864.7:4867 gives 18.2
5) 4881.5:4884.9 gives 17.8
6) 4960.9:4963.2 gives 16.8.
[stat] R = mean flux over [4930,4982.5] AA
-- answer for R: 18.8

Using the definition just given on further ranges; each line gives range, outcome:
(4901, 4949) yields 20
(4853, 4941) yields 18.8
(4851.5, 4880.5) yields 18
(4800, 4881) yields 17.8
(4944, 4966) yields 18.7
